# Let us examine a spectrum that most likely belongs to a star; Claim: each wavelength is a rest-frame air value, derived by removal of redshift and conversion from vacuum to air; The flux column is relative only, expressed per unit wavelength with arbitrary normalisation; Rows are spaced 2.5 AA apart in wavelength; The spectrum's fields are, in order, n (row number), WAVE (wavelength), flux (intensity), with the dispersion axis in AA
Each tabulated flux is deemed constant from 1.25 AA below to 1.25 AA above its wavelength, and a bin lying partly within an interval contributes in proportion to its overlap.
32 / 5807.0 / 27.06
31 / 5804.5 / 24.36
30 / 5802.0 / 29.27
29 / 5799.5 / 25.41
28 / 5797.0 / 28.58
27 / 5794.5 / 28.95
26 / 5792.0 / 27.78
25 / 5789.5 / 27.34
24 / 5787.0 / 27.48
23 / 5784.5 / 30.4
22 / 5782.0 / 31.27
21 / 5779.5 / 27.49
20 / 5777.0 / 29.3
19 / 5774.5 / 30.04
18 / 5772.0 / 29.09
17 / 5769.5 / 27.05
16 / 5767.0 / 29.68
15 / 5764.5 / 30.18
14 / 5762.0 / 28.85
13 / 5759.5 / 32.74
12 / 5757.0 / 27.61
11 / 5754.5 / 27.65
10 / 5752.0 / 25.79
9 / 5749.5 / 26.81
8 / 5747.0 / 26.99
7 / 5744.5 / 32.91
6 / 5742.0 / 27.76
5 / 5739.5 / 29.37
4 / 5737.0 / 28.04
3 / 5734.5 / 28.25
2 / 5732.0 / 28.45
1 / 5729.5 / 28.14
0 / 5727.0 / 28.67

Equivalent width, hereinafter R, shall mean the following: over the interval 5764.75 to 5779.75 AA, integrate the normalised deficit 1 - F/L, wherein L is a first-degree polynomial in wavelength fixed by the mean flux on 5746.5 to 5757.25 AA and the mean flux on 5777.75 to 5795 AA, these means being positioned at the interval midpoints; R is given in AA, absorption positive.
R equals -0.5 AA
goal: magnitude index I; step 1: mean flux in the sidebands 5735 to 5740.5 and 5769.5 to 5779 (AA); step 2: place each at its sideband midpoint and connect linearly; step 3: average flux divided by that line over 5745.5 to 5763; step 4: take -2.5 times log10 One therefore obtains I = 0.03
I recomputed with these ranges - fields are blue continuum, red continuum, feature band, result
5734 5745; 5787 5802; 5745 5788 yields -0.01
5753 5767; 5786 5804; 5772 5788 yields -0.04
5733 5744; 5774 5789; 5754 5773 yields -0.01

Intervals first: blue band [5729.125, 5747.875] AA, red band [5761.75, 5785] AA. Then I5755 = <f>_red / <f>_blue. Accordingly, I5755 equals 1.0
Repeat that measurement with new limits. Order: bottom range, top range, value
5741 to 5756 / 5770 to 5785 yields 1.05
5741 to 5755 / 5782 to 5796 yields 1.02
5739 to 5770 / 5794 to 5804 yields 0.96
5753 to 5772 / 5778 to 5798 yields 0.99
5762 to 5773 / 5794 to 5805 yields 0.95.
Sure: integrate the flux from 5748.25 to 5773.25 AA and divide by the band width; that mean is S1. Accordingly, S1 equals 28.5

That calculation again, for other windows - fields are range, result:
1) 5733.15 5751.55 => 28.5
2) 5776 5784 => 29.5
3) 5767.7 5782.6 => 29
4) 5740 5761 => 28.6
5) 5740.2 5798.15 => 28.8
